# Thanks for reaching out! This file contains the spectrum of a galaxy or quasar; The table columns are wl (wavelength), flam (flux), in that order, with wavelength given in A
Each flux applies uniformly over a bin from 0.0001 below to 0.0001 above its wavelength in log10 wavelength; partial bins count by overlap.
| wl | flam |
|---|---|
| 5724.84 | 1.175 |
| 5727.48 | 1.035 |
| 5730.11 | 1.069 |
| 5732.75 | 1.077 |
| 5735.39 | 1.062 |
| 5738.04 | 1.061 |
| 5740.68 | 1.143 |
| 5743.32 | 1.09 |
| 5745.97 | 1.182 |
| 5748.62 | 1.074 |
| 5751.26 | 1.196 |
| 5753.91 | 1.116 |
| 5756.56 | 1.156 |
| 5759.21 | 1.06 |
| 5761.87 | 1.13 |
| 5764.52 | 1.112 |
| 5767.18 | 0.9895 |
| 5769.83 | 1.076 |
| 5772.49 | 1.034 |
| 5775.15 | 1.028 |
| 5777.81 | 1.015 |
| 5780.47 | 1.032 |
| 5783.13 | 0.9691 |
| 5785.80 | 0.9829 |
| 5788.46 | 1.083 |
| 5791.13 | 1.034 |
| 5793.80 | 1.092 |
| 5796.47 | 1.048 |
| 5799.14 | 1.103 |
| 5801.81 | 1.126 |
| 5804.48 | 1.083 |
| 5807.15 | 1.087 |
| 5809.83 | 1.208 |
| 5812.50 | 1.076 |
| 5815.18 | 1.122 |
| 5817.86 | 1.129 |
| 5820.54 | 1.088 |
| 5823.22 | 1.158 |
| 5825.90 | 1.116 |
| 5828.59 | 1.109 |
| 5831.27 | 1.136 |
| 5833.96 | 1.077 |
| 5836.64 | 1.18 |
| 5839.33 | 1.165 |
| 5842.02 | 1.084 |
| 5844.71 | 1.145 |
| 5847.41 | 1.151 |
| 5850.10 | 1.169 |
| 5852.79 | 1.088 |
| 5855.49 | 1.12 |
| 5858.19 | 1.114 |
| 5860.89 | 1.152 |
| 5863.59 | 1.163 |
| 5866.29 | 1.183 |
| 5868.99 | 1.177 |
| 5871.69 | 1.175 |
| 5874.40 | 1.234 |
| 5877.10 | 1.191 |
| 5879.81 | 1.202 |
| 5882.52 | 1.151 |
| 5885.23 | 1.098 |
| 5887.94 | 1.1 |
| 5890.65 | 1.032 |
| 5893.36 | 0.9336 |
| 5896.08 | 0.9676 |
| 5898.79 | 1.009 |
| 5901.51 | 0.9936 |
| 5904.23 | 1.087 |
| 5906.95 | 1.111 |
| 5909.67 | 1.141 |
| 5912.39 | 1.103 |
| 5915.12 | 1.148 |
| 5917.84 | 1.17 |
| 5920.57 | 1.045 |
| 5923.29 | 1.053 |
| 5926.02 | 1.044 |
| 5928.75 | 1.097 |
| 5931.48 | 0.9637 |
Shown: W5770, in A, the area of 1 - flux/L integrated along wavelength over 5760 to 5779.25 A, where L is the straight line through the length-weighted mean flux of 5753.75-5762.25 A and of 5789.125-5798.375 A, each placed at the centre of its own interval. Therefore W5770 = 0.7 A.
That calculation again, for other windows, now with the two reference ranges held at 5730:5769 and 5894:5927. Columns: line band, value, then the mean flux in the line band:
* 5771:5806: 1.4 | 1.05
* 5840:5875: -2.2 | 1.15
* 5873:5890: -1.3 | 1.16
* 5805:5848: -1.5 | 1.13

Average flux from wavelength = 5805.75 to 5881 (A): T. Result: 1.14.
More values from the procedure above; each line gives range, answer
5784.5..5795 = 1.05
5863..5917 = 1.11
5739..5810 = 1.08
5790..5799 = 1.06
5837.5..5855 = 1.13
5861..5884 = 1.18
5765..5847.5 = 1.09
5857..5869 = 1.16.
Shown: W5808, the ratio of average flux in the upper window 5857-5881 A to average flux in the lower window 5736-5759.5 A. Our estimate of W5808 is 1.05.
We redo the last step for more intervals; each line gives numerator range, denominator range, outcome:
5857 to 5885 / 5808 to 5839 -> 1.04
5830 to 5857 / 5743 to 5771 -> 1.02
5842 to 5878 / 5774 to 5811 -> 1.09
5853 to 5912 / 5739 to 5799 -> 1.03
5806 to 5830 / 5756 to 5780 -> 1.06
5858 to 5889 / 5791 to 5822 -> 1.06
